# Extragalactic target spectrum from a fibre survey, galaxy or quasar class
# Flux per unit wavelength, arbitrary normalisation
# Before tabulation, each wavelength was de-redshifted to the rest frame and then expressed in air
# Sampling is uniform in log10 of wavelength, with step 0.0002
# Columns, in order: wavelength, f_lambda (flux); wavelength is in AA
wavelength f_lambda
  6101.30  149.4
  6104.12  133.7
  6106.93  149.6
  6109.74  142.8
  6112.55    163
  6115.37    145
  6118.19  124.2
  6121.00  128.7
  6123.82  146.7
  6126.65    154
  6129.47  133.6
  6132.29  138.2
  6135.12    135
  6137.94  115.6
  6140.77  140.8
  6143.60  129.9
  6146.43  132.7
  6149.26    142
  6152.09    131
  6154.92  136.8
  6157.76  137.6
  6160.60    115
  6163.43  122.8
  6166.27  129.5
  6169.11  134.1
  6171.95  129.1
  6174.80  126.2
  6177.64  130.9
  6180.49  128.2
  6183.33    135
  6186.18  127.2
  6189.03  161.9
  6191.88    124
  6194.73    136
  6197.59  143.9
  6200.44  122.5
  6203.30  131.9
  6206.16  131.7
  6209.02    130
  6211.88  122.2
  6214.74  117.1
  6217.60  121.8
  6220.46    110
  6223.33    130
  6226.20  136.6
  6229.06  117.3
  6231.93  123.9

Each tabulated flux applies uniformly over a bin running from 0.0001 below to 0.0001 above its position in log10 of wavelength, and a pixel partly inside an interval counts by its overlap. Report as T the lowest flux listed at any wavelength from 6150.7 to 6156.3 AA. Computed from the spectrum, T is 131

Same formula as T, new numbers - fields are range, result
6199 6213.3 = 122.2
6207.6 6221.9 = 110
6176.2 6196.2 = 124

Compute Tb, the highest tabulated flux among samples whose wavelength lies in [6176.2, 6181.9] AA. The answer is 130.9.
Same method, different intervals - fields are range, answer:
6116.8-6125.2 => 146.7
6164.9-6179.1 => 134.1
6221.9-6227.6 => 136.6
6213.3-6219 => 121.8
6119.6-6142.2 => 154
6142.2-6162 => 142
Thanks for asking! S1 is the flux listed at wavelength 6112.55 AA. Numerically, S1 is 163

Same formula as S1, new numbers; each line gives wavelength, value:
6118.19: 124.2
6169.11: 134.1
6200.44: 122.5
